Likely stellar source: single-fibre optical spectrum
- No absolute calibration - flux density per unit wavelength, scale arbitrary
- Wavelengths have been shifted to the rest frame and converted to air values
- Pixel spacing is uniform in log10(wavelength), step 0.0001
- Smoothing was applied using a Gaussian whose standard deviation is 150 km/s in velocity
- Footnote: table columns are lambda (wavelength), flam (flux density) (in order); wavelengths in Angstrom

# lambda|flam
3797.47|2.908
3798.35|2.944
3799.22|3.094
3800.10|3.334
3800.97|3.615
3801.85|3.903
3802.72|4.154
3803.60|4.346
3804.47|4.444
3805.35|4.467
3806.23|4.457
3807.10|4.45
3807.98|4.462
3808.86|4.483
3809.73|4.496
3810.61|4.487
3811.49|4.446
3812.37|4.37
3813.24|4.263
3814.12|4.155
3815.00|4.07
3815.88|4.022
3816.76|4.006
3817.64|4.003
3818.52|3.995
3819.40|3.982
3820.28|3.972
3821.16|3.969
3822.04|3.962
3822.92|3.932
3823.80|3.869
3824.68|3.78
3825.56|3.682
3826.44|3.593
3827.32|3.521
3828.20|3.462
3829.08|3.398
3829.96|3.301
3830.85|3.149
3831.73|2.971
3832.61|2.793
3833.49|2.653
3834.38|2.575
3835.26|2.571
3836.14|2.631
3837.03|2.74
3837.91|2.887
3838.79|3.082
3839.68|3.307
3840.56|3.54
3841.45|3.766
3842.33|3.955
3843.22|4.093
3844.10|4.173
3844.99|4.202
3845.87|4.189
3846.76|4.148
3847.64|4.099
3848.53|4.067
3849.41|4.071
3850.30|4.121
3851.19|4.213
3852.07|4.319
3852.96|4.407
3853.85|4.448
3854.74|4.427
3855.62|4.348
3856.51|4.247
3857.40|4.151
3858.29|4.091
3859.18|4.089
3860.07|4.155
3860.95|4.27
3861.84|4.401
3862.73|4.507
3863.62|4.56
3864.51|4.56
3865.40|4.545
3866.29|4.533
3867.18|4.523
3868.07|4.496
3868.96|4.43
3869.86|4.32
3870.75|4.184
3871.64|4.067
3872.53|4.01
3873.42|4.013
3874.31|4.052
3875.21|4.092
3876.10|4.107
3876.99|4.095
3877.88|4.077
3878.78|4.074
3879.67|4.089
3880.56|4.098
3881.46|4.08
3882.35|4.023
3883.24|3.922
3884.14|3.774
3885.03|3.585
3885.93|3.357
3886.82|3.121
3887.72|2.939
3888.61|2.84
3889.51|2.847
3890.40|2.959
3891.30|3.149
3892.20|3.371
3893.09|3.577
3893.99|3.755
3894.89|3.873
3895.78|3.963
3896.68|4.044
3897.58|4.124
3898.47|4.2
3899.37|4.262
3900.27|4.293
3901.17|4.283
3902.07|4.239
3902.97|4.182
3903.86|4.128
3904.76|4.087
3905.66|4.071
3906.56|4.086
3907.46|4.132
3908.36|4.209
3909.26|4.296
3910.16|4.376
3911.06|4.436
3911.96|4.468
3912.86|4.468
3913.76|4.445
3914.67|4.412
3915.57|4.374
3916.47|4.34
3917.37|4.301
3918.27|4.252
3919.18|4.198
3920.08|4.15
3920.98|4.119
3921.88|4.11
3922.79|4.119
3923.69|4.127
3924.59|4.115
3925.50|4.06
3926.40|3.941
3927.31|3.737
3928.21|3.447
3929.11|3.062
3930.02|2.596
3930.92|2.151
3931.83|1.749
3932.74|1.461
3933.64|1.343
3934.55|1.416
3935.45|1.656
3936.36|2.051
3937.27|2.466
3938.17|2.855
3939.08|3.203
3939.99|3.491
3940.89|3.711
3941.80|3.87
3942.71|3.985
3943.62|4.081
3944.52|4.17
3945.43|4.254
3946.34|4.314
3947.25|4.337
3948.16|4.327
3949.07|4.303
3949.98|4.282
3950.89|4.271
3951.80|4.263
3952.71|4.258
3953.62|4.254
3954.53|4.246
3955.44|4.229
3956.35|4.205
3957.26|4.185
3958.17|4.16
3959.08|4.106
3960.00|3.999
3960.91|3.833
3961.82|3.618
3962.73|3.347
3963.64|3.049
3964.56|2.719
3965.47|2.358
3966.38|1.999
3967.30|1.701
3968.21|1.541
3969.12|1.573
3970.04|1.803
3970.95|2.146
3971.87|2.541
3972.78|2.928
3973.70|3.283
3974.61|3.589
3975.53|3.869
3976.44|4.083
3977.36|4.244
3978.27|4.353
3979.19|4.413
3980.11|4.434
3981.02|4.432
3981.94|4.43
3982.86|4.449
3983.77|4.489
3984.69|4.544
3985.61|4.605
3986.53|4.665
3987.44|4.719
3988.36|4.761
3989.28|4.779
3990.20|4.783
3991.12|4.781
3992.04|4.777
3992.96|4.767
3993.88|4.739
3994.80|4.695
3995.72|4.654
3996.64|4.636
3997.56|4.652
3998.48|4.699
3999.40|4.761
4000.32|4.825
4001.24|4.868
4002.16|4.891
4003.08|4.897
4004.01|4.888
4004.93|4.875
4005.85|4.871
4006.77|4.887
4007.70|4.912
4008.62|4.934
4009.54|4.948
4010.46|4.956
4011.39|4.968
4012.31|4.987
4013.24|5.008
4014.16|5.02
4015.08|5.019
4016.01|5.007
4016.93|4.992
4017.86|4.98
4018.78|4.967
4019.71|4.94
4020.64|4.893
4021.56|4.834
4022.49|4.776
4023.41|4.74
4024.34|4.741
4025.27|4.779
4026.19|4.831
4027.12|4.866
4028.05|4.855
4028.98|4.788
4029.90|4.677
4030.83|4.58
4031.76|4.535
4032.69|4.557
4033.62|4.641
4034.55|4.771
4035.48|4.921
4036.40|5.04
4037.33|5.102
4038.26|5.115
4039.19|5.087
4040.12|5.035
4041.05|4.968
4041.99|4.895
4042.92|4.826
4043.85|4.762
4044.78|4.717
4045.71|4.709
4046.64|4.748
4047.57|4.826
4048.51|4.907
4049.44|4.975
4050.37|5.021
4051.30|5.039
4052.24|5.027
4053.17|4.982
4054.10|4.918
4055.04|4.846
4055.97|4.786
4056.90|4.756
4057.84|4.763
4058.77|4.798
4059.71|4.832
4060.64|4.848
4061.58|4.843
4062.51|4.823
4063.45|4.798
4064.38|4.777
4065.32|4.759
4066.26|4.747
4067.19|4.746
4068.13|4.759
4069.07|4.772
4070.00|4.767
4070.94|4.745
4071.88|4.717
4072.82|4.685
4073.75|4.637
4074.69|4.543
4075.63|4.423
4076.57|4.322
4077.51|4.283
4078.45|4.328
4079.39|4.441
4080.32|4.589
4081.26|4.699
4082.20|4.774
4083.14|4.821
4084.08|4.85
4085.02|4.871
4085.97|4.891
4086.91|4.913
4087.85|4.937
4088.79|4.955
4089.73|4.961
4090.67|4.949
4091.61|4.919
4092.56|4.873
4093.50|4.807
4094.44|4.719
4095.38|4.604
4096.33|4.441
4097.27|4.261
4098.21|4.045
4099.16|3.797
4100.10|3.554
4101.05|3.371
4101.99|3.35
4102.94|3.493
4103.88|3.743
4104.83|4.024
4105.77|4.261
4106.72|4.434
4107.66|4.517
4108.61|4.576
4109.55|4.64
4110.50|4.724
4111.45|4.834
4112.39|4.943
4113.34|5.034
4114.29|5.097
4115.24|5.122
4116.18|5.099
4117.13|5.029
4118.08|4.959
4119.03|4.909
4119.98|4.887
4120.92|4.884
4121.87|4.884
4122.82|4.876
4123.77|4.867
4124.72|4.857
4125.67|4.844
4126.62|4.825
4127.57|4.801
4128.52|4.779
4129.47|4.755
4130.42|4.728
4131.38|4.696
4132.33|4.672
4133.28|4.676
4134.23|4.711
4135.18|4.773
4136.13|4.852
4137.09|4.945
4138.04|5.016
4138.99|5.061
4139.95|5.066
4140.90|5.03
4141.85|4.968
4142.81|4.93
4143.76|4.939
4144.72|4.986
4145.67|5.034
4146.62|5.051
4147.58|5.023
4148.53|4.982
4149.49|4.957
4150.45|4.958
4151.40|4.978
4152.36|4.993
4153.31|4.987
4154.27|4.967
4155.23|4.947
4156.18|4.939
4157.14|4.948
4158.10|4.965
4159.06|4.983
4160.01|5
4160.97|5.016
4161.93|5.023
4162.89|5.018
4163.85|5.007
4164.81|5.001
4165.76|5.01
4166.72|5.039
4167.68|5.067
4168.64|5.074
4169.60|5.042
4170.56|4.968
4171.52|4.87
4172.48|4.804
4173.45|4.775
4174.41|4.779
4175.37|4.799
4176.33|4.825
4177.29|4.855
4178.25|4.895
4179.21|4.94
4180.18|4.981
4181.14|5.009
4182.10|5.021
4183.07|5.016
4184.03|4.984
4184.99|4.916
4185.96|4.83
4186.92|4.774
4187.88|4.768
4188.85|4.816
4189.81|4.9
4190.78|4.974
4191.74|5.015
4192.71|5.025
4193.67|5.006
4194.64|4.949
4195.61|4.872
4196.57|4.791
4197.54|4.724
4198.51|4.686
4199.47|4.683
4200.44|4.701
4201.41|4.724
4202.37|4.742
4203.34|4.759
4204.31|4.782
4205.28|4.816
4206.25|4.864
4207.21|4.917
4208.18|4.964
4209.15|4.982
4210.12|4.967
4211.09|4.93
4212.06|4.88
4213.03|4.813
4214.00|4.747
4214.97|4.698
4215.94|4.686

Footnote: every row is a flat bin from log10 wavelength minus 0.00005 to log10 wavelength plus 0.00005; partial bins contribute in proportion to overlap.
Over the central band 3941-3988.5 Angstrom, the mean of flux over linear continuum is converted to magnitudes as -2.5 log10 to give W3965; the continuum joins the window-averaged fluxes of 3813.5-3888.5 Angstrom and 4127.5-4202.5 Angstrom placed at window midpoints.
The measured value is 0.13 mag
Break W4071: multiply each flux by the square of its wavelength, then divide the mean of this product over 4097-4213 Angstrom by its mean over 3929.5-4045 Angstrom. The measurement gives 1.25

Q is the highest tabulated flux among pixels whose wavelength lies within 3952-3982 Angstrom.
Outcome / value 4.434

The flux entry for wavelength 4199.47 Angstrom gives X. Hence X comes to 4.683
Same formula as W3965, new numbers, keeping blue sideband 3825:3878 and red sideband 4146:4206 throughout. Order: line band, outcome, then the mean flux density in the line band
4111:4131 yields -0.04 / 4.9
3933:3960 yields 0.15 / 3.66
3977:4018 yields -0.10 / 4.76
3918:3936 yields 0.29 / 3.17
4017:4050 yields -0.09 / 4.84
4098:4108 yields 0.21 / 3.86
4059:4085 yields -0.02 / 4.68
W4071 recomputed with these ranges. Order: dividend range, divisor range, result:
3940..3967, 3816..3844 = 1.19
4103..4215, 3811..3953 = 1.46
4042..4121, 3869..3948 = 1.36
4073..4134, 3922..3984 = 1.44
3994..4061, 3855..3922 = 1.28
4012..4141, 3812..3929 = 1.34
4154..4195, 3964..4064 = 1.18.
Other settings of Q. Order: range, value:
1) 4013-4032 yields 5.02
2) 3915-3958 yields 4.374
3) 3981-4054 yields 5.115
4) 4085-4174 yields 5.122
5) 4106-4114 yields 5.034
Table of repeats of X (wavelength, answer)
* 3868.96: 4.43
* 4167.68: 5.067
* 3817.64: 4.003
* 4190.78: 4.974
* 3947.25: 4.337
